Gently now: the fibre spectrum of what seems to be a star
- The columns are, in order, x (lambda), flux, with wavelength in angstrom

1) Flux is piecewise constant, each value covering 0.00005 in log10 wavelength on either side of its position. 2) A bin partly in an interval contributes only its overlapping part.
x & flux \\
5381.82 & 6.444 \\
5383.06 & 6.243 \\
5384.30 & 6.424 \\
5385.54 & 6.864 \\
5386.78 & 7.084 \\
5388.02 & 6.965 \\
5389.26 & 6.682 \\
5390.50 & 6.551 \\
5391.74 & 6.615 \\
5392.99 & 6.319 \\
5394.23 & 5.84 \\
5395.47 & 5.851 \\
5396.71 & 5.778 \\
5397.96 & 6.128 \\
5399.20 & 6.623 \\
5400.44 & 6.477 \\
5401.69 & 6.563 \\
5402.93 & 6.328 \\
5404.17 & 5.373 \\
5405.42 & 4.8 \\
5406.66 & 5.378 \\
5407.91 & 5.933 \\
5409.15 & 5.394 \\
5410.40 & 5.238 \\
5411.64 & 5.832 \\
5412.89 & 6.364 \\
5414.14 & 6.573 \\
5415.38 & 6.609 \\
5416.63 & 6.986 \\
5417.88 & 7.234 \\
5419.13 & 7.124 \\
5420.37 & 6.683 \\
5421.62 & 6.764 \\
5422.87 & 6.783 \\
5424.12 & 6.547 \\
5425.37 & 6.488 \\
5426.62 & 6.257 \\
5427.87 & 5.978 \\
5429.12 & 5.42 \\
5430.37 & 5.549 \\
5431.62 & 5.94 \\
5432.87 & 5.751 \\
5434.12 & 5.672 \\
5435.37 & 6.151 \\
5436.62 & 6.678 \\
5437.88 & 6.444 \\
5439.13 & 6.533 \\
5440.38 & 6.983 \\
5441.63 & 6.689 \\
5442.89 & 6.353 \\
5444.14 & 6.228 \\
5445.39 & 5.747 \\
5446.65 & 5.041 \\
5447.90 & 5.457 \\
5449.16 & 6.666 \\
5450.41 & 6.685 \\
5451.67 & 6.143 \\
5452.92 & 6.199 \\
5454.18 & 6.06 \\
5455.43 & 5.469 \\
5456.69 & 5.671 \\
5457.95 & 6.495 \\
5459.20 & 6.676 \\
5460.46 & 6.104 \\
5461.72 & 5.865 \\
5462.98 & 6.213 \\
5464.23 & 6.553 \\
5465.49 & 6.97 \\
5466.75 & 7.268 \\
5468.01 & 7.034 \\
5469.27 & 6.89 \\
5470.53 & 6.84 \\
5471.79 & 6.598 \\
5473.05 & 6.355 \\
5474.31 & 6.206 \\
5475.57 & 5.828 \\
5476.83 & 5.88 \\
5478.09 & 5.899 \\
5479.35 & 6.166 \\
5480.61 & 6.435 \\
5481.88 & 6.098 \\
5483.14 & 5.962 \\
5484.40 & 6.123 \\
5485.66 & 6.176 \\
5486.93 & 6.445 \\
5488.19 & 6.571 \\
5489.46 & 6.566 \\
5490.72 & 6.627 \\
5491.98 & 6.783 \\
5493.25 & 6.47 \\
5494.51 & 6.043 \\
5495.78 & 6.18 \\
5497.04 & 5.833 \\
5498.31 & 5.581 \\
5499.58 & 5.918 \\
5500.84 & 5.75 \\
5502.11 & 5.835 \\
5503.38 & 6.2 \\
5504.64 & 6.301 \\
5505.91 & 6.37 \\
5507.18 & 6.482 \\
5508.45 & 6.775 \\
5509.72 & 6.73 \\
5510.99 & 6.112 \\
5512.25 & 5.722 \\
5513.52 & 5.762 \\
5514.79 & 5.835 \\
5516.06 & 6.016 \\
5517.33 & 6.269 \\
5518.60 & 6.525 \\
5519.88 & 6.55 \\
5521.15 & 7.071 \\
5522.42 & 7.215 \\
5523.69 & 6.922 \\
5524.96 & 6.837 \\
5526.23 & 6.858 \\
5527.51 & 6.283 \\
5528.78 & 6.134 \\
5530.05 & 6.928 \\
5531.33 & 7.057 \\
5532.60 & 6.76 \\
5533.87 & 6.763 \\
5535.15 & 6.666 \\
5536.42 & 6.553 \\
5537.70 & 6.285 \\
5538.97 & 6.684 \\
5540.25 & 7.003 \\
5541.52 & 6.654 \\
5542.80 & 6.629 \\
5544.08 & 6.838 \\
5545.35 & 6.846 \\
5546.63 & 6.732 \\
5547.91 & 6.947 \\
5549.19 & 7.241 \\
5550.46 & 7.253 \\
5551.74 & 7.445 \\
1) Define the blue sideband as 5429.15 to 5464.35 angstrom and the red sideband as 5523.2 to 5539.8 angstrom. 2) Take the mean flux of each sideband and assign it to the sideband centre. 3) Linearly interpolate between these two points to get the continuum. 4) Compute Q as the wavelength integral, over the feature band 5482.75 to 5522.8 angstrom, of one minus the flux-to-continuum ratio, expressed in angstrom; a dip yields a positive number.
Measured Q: 1.3 angstrom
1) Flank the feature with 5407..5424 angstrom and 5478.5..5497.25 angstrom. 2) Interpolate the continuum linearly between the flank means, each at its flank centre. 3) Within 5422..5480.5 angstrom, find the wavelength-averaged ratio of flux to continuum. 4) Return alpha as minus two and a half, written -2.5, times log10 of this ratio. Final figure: 0.02 mag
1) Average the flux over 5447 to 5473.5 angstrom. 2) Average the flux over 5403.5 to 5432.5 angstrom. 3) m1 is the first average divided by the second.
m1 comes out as 1.04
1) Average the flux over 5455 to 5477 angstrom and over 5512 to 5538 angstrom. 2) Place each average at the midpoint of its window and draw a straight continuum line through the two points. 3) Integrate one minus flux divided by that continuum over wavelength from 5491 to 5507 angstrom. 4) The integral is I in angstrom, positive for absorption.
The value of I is 0.9 angstrom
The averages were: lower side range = 6.4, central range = 6.13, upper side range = 6.54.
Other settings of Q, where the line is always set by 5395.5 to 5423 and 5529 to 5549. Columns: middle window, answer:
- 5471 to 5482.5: 0.6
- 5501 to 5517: 1.1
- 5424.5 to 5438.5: 0.6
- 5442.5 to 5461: 0.9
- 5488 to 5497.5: 0.3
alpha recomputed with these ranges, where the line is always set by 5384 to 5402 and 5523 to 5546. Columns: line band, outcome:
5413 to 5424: -0.05 mag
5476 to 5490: 0.07 mag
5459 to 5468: 0.01 mag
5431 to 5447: 0.06 mag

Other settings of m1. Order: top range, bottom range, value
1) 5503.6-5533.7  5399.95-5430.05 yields 1.05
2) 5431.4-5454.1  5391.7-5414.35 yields 1.04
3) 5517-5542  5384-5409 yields 1.08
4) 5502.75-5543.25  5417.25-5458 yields 1.05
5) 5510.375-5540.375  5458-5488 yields 1.02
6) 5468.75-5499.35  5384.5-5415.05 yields 1.02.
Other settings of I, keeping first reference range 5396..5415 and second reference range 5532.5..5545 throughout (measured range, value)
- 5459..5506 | 0.5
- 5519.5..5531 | -0.3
